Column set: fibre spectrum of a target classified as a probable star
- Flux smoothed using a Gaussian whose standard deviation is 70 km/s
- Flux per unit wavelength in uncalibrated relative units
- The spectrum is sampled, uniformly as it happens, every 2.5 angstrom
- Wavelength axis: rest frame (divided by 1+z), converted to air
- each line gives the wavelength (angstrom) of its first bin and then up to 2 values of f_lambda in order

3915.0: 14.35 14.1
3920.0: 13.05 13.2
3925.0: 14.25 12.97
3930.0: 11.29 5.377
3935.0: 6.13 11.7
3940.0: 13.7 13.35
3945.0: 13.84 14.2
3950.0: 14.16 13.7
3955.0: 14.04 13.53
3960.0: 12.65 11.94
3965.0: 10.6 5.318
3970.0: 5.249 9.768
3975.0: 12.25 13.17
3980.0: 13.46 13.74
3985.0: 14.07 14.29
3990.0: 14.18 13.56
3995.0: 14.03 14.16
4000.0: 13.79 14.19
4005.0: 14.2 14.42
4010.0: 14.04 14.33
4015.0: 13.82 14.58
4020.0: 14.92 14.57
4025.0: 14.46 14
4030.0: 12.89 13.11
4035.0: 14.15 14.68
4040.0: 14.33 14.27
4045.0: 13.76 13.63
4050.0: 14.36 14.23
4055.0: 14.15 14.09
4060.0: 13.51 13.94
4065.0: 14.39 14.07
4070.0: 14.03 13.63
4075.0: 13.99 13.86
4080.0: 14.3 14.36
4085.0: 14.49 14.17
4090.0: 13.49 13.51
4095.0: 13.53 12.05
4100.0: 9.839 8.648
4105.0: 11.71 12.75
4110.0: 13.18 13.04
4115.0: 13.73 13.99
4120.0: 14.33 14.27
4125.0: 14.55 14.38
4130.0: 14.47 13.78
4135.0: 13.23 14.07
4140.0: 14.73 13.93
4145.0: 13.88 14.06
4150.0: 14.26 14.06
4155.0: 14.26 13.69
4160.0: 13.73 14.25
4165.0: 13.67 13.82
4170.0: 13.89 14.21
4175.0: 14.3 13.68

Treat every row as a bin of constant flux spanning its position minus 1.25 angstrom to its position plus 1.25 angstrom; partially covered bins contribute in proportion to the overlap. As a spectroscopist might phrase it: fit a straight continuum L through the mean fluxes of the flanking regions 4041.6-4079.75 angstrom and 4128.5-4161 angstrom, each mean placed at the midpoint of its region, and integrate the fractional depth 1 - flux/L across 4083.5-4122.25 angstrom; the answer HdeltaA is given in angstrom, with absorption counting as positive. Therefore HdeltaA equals 3.1 angstrom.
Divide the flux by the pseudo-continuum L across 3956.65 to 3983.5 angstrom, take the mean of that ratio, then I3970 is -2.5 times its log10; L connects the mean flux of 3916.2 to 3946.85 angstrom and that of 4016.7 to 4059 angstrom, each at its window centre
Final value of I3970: 0.160 mag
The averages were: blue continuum 12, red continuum 14.1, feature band 11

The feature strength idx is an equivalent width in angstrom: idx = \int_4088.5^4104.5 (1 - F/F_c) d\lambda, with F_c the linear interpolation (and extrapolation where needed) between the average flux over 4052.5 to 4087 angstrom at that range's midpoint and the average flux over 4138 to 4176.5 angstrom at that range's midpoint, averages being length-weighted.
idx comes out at 2.49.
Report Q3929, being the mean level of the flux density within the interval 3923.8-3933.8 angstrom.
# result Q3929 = 10.9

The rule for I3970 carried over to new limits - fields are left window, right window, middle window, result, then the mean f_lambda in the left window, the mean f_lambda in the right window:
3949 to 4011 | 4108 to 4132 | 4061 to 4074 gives -0.04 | 12.7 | 13.9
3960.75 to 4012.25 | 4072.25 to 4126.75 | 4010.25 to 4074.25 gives -0.09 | 12.6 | 13.2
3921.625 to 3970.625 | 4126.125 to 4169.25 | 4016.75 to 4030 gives -0.15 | 11.6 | 14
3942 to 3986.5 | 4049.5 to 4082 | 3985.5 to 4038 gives -0.09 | 12.2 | 14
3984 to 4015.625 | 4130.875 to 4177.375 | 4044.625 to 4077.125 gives 0.00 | 14.1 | 14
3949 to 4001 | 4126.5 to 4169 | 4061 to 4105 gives 0.01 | 12.4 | 14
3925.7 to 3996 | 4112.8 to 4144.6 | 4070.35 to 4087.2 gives -0.05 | 12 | 14.1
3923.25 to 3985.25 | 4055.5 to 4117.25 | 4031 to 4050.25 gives -0.10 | 11.8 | 13.3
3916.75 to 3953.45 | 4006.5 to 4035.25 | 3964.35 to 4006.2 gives 0.09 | 12.3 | 14.1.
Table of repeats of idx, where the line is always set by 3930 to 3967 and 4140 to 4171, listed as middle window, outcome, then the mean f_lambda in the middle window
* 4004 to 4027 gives -3.3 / 14.4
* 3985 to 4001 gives -2.2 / 14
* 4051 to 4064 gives -1.0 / 14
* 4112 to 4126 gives -0.4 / 14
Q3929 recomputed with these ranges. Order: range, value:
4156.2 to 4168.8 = 13.8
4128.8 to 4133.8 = 14.1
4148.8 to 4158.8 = 14.1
